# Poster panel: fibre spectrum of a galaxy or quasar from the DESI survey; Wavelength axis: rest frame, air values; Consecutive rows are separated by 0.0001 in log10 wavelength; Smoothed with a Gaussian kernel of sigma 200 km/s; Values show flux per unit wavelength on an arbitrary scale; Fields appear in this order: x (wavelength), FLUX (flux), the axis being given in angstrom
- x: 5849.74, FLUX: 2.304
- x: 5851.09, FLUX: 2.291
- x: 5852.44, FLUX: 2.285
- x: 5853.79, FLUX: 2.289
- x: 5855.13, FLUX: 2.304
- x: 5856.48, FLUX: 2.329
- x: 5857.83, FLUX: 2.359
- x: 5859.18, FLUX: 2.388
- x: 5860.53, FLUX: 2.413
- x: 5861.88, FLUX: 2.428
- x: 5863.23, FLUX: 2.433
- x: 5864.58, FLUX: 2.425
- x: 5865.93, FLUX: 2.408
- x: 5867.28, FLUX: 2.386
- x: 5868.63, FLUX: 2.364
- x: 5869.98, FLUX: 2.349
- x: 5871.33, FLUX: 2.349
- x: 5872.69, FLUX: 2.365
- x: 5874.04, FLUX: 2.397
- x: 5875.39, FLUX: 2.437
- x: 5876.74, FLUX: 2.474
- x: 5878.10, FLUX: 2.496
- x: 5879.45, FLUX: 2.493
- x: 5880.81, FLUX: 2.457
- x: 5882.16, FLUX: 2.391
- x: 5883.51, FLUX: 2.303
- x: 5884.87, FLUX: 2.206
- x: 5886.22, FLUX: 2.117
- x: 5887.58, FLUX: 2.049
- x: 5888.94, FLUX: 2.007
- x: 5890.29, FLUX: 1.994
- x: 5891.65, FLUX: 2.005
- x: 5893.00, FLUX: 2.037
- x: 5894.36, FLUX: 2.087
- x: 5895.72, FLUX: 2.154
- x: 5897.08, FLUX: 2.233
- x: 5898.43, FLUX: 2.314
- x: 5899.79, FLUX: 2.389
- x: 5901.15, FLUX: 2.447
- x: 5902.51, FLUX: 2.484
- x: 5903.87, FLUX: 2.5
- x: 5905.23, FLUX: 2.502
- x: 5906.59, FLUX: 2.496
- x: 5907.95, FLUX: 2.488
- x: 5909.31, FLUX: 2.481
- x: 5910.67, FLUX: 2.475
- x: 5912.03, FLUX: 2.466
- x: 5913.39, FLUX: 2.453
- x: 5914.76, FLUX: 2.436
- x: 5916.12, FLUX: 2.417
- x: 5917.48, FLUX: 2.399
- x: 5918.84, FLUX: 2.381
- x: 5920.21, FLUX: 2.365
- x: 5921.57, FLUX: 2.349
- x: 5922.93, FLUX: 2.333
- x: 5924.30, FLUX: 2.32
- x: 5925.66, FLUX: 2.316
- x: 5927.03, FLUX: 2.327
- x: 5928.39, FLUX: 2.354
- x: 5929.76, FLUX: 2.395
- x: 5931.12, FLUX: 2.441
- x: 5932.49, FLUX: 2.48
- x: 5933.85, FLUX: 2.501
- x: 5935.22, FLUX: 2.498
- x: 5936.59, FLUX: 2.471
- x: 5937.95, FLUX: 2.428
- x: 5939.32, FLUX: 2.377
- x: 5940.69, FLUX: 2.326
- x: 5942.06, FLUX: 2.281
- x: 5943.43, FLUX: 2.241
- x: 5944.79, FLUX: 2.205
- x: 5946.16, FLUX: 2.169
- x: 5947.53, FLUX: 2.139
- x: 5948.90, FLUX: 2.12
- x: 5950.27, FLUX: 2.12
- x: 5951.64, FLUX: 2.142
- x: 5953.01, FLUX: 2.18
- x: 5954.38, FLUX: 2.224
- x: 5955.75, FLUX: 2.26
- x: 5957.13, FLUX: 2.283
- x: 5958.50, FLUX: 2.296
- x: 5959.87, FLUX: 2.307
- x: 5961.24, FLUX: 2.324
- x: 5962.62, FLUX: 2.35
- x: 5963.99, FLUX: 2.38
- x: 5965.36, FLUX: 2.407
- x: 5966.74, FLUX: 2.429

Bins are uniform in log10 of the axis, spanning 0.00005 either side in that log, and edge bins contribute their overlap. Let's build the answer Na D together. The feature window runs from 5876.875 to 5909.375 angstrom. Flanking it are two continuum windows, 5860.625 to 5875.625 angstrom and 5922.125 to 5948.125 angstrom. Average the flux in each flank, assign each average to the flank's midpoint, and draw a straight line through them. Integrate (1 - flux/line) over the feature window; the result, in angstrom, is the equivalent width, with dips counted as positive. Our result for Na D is 1.1 angstrom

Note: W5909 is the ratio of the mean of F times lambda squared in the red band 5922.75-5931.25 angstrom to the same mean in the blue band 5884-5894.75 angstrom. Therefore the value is 1.15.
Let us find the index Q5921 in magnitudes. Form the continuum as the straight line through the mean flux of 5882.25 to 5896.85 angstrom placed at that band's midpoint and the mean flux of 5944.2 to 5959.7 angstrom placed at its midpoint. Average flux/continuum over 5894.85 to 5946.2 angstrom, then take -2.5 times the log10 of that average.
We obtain -0.11 mag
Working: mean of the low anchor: 2.11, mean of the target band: 2.39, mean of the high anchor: 2.2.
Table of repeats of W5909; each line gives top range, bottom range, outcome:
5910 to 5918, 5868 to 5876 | 1.04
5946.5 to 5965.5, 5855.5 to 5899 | 1.00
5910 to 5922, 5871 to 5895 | 1.08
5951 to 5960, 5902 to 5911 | 0.91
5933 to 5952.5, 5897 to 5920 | 0.95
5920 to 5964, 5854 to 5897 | 1.03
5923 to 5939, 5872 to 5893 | 1.08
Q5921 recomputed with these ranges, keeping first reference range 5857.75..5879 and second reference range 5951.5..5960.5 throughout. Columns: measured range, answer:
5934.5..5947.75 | -0.02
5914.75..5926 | -0.03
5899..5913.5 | -0.06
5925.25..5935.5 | -0.06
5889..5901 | 0.10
